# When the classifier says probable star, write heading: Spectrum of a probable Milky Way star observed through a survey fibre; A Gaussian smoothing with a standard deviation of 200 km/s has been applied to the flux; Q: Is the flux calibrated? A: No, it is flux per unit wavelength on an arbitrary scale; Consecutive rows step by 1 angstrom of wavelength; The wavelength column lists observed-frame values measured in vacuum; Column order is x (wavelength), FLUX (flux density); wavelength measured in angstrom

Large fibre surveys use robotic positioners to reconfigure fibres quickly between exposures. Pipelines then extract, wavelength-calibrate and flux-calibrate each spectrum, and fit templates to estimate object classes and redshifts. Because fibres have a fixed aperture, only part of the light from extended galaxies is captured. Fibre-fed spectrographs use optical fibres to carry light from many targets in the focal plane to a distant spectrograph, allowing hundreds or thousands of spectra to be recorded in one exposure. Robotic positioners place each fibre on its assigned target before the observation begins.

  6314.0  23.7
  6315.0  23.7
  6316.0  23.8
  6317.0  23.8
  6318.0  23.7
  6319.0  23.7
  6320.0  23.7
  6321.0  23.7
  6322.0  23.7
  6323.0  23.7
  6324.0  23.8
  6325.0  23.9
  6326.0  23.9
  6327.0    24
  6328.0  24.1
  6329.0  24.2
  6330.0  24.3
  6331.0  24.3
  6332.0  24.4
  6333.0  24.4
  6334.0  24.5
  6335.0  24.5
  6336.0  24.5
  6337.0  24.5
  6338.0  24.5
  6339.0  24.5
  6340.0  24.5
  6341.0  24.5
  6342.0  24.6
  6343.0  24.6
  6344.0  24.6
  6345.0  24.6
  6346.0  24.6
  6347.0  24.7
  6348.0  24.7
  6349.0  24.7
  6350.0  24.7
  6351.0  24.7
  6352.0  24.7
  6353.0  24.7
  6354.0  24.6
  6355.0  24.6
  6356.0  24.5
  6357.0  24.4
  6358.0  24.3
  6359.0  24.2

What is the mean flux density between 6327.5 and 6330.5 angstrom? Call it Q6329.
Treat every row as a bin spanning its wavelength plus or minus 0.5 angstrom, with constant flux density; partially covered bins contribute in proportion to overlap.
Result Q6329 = 24.2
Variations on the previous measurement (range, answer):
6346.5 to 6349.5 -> 24.7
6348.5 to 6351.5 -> 24.7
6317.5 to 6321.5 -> 23.7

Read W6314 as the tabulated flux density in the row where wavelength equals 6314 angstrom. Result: 23.7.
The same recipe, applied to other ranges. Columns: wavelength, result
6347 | 24.7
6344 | 24.6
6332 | 24.4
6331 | 24.3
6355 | 24.6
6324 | 23.8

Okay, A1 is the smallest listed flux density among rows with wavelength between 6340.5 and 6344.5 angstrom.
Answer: 24.5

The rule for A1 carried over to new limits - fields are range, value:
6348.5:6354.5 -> 24.6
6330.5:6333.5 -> 24.3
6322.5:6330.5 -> 23.7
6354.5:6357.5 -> 24.4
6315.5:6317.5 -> 23.8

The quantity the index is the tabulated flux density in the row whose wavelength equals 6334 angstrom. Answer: 24.5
